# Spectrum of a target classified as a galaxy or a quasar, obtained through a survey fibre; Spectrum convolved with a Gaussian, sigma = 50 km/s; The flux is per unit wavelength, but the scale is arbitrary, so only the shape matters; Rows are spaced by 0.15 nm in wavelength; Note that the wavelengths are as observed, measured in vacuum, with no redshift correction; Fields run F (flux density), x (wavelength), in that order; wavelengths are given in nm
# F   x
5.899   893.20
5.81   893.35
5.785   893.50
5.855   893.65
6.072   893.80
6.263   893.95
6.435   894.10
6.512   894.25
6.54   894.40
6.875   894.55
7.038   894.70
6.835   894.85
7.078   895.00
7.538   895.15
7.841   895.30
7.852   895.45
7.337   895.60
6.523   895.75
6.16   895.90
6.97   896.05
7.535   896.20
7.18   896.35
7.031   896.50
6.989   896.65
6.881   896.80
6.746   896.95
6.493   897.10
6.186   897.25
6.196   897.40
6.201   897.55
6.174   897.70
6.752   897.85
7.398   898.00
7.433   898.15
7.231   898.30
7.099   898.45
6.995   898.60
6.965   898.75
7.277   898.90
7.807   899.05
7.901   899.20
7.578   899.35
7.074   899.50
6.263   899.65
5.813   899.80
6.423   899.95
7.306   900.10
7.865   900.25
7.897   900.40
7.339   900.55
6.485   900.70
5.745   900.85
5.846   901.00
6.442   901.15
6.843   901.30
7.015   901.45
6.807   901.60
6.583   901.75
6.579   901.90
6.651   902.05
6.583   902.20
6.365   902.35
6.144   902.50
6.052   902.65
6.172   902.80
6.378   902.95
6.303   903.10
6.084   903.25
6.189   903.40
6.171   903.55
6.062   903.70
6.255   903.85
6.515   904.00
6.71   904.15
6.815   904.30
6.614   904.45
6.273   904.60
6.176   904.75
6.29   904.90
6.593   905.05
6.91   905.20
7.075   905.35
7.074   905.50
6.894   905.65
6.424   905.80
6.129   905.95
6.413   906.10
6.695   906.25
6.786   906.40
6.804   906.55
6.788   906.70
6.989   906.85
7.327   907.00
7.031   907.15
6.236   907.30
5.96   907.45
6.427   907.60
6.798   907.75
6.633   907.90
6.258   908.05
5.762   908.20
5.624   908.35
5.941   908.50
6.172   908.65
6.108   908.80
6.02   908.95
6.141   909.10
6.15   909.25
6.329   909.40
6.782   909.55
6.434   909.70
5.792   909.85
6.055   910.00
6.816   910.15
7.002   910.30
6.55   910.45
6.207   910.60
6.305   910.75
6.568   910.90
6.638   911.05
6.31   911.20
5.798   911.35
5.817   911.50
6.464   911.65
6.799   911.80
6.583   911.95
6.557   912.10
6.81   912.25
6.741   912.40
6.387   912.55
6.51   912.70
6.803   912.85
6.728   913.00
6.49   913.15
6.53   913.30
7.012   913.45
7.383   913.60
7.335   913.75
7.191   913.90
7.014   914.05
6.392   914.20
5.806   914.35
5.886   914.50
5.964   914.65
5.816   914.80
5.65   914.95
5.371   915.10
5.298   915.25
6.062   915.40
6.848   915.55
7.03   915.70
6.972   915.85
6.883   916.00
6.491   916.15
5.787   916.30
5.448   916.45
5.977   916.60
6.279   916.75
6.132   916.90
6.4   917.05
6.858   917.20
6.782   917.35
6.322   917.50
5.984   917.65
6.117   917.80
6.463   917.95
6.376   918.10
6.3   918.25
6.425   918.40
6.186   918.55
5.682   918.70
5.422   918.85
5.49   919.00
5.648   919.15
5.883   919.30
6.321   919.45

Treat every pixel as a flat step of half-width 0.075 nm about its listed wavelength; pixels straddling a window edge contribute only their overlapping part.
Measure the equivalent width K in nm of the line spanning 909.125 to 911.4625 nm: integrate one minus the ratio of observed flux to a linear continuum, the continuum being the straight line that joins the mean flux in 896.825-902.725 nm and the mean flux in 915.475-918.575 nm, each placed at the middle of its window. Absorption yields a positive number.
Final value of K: 0.06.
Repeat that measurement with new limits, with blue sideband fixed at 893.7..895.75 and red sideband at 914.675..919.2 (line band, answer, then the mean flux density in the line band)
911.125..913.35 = -0.06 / 6.49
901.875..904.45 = 0.10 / 6.36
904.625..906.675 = -0.03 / 6.63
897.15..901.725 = -0.08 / 6.87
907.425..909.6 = 0.08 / 6.21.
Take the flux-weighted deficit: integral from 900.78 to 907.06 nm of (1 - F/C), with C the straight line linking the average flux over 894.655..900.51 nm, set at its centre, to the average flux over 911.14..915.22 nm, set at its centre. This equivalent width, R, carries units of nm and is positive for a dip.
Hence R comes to 0.251 nm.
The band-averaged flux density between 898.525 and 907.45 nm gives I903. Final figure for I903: 6.67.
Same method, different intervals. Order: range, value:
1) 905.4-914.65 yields 6.5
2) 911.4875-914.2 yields 6.74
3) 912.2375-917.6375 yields 6.42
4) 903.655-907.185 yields 6.65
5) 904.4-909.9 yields 6.46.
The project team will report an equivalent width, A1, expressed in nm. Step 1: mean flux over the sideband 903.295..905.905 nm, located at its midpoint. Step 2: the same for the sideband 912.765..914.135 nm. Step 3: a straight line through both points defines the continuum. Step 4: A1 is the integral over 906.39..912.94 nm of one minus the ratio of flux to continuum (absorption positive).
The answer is 0.32 nm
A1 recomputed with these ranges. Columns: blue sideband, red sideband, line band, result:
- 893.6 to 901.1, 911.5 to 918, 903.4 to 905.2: 0.07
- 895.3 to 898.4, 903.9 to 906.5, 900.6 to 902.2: 0.05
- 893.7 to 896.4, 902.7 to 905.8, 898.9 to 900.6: -0.13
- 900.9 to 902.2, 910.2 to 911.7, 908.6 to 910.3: 0.03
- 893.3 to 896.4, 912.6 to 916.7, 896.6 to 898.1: 0.02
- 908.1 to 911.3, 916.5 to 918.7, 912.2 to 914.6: -0.15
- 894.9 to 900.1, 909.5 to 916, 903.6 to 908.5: 0.11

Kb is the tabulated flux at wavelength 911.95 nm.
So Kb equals 6.583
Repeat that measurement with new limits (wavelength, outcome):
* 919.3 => 5.883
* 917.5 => 6.322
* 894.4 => 6.54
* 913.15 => 6.49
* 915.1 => 5.371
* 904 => 6.515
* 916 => 6.883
